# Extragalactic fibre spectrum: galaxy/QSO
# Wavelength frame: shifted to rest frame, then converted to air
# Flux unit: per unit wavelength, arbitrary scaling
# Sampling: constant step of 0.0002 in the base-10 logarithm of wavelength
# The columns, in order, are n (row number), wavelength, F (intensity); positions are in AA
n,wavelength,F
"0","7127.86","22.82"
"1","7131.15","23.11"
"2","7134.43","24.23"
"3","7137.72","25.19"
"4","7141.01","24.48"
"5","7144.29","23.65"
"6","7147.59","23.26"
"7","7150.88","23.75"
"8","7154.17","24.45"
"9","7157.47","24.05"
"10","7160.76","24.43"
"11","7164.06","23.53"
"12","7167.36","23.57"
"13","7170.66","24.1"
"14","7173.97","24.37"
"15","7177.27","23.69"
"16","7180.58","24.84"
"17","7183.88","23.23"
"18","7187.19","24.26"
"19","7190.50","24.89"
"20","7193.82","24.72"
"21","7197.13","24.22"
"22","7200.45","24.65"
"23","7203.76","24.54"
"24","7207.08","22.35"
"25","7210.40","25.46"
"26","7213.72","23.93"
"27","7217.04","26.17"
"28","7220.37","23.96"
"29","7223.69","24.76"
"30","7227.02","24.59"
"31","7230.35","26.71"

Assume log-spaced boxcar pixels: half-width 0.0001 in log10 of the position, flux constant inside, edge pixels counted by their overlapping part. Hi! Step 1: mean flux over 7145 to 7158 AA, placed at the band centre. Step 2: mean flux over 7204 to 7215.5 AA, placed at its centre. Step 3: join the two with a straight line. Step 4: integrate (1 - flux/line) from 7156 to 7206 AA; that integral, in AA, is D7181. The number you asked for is -0.5 AA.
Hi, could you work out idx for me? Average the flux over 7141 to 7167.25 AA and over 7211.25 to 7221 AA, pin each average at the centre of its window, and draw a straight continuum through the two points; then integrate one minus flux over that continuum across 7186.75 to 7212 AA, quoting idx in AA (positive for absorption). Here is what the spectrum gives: 0.19 AA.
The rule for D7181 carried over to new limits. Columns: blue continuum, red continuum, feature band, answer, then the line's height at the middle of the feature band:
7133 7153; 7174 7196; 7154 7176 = 0.1 AA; 24.2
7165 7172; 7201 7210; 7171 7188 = -0.2 AA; 23.8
